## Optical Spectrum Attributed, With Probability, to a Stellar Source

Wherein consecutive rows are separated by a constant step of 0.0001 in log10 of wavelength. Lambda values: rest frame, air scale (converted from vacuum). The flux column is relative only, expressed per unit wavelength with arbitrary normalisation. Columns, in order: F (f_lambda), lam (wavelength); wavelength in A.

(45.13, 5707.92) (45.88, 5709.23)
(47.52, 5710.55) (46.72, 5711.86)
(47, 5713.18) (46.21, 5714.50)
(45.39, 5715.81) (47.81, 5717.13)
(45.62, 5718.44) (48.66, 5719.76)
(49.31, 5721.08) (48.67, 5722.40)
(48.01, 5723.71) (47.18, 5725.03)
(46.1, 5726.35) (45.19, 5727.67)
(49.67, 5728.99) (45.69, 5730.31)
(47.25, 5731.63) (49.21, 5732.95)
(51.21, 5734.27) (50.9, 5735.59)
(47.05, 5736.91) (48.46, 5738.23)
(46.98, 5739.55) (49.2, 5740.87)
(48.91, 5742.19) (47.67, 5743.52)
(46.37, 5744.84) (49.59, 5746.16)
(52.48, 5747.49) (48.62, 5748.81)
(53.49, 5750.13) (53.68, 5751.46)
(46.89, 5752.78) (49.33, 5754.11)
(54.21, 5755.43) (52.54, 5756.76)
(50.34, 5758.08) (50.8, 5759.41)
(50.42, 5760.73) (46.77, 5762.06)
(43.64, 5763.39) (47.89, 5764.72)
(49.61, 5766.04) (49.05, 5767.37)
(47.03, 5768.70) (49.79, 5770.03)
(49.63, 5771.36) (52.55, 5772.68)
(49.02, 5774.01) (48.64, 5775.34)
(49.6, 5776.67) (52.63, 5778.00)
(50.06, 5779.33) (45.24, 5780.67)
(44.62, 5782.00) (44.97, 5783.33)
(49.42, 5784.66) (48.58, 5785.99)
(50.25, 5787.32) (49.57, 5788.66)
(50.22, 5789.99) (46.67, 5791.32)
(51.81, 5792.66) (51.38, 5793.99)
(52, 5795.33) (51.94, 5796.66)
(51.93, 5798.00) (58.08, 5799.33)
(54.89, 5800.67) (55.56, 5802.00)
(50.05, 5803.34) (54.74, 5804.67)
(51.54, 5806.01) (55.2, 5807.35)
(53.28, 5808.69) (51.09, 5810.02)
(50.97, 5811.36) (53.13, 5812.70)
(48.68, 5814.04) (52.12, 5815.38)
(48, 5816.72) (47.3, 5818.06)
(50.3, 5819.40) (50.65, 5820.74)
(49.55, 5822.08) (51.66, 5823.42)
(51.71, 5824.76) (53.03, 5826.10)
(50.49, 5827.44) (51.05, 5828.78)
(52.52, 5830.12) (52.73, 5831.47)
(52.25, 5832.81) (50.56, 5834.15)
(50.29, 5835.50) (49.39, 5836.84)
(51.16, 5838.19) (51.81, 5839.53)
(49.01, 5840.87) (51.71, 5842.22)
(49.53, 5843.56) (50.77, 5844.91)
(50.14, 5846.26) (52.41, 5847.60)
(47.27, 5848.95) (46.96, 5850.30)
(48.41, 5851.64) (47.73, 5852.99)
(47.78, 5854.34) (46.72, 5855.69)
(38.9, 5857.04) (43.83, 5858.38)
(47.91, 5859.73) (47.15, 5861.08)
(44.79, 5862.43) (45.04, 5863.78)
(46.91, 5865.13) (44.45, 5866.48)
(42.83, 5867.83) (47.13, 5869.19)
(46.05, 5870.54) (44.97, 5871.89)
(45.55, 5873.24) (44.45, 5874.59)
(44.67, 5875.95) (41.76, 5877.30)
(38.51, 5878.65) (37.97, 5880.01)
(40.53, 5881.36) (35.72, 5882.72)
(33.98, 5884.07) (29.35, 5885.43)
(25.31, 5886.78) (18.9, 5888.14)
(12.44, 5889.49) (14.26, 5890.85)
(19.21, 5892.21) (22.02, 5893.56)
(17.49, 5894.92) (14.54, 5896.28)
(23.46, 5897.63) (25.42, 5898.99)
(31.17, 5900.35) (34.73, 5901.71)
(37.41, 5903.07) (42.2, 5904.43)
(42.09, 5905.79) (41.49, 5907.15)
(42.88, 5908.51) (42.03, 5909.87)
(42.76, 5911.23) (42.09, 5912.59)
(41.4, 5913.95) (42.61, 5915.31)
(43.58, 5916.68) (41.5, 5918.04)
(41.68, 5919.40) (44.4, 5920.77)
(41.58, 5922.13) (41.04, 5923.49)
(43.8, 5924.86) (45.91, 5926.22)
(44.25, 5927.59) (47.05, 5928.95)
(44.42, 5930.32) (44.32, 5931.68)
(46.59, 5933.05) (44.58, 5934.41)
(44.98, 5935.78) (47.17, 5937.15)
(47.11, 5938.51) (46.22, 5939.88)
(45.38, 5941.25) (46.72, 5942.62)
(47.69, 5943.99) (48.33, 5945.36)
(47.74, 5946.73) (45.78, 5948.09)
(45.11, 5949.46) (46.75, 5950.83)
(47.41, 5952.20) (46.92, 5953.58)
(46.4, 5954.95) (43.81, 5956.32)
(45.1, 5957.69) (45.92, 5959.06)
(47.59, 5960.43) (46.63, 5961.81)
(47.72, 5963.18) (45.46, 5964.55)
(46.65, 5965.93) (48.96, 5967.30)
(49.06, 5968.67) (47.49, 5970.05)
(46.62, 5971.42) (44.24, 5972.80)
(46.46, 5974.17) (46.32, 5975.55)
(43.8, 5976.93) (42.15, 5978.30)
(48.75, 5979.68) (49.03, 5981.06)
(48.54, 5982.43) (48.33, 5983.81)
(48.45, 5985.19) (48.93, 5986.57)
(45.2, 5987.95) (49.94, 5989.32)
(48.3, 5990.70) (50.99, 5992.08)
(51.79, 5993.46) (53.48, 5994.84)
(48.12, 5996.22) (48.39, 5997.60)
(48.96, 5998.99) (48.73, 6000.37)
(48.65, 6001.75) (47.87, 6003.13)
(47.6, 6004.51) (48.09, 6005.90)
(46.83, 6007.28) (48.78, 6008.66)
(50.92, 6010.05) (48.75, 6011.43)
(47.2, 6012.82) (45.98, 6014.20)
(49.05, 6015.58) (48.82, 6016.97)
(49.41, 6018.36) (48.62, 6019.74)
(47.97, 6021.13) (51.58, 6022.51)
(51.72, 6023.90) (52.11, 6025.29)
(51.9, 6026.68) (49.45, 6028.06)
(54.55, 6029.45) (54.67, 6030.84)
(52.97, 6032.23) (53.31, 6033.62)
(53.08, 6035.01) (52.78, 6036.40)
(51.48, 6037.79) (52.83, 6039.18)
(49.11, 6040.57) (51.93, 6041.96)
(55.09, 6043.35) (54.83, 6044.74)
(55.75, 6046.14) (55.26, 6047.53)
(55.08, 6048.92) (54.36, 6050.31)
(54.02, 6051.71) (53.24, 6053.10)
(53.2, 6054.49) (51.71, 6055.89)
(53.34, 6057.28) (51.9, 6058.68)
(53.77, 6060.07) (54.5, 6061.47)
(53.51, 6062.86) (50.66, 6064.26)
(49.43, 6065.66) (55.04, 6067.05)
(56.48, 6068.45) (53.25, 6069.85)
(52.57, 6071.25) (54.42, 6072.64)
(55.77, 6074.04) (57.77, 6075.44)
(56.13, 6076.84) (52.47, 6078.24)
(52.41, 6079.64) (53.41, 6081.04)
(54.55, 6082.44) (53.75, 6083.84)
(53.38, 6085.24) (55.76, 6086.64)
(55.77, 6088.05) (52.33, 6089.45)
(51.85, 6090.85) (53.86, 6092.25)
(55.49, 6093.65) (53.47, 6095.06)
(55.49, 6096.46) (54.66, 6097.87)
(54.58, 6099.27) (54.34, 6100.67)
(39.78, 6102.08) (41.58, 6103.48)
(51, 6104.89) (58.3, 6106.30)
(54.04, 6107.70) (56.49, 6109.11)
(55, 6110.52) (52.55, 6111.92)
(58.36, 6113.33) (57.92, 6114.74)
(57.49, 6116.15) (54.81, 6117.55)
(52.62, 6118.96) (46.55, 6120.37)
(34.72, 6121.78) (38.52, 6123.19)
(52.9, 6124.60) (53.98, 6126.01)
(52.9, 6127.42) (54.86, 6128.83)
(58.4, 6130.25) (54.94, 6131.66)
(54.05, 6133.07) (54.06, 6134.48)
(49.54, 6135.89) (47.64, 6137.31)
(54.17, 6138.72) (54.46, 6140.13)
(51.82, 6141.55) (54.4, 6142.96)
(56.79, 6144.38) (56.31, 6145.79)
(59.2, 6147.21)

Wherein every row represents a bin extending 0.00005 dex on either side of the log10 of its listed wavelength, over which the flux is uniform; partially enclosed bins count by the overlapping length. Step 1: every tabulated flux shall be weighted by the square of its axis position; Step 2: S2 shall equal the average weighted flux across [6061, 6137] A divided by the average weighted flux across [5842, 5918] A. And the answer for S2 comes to 1.5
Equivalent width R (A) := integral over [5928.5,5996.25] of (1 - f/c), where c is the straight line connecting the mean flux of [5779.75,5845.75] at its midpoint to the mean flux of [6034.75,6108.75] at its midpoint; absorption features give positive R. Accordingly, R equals 6.8 A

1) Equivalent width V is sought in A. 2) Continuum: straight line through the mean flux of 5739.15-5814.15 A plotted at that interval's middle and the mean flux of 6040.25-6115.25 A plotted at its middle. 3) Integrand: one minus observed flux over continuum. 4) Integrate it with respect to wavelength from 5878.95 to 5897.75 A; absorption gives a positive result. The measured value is 9.69 A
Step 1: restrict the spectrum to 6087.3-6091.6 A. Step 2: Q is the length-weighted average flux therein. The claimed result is 53.3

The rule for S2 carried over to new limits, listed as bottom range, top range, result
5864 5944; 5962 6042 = 1.31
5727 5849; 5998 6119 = 1.15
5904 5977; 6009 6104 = 1.21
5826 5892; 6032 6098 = 1.32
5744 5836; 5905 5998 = 0.96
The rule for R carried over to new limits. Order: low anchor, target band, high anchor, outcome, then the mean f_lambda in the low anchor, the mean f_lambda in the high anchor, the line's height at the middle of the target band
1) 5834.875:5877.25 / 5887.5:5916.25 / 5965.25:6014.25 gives 9.9 A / 47.2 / 48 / 47.5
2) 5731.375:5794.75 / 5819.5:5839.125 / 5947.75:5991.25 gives -1.1 A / 49.3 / 46.8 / 48.5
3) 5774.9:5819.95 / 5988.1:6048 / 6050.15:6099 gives 2.9 A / 50.7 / 53.8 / 53.2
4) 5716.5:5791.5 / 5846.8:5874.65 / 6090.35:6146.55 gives 2.1 A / 48.8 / 52.6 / 50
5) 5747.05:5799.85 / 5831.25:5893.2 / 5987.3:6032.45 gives 8.9 A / 49.9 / 49.6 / 49.8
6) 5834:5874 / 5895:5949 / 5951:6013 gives 6.9 A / 47.5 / 47.7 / 47.6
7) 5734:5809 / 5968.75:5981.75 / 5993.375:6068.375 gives 1.2 A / 50.1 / 51.4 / 51.1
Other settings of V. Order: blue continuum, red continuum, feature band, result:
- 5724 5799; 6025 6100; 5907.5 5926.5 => 3.29 A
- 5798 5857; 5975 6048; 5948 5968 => 1.50 A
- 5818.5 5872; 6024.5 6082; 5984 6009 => 1.58 A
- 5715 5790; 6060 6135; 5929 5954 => 2.36 A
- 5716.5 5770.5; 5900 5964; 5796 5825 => -2.92 A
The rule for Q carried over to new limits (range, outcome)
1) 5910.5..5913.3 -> 42.5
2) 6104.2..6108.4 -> 54.5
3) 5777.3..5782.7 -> 48.1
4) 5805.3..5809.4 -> 53.3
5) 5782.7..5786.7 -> 47.8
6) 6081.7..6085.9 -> 53.9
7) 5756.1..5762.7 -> 50.2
